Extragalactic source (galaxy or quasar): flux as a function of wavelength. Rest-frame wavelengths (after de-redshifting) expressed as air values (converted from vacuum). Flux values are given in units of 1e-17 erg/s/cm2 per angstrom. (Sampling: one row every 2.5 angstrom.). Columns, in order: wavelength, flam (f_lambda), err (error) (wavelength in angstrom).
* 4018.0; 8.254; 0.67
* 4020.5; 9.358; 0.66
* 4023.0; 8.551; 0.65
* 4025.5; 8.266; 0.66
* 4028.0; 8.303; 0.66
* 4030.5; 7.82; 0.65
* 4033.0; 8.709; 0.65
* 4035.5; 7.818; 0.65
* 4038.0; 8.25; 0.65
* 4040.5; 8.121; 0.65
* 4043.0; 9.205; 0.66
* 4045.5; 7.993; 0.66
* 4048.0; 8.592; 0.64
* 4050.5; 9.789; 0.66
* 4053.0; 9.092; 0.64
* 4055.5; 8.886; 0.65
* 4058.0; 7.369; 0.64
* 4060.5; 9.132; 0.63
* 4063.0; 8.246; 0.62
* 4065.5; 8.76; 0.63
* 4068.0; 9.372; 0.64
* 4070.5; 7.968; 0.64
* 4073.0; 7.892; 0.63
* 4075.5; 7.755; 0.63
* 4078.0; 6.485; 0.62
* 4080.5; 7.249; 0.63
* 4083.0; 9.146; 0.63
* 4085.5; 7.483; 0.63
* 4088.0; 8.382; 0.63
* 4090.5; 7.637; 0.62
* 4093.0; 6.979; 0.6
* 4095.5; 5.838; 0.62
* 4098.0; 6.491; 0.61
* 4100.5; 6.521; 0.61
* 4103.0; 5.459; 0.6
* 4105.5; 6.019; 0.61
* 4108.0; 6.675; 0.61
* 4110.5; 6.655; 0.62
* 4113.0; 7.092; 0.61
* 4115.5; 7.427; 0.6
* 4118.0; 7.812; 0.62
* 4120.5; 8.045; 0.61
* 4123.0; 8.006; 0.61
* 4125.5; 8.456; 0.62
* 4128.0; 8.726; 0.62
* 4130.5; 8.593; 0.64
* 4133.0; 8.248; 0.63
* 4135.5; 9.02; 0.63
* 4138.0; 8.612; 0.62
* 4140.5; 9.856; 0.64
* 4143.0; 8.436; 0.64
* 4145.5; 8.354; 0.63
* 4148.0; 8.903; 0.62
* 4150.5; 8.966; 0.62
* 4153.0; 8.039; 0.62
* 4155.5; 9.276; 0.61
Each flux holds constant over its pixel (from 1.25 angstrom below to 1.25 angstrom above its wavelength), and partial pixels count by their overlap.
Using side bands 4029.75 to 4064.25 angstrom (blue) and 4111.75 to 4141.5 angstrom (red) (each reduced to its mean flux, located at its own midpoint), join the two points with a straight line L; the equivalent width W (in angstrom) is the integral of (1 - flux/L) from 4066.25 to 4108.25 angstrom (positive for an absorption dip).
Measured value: 5.62 angstrom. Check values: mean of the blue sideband 8.51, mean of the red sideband 8.31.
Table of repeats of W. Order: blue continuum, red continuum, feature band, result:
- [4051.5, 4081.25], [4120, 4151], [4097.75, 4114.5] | 4.02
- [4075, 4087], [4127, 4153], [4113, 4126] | 0.81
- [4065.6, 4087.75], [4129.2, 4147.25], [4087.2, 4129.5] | 6.02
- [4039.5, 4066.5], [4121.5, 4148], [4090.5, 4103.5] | 3.32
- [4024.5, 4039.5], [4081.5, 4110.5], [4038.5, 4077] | -4.16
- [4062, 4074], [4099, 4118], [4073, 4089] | 0.23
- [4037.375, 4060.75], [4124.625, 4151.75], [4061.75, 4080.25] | 1.36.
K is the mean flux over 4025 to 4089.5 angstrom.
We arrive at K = 8.31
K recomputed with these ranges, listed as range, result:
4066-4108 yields 7.3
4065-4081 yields 7.92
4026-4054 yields 8.51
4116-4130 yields 8.19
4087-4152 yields 7.74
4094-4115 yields 6.39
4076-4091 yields 7.74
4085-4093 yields 7.73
